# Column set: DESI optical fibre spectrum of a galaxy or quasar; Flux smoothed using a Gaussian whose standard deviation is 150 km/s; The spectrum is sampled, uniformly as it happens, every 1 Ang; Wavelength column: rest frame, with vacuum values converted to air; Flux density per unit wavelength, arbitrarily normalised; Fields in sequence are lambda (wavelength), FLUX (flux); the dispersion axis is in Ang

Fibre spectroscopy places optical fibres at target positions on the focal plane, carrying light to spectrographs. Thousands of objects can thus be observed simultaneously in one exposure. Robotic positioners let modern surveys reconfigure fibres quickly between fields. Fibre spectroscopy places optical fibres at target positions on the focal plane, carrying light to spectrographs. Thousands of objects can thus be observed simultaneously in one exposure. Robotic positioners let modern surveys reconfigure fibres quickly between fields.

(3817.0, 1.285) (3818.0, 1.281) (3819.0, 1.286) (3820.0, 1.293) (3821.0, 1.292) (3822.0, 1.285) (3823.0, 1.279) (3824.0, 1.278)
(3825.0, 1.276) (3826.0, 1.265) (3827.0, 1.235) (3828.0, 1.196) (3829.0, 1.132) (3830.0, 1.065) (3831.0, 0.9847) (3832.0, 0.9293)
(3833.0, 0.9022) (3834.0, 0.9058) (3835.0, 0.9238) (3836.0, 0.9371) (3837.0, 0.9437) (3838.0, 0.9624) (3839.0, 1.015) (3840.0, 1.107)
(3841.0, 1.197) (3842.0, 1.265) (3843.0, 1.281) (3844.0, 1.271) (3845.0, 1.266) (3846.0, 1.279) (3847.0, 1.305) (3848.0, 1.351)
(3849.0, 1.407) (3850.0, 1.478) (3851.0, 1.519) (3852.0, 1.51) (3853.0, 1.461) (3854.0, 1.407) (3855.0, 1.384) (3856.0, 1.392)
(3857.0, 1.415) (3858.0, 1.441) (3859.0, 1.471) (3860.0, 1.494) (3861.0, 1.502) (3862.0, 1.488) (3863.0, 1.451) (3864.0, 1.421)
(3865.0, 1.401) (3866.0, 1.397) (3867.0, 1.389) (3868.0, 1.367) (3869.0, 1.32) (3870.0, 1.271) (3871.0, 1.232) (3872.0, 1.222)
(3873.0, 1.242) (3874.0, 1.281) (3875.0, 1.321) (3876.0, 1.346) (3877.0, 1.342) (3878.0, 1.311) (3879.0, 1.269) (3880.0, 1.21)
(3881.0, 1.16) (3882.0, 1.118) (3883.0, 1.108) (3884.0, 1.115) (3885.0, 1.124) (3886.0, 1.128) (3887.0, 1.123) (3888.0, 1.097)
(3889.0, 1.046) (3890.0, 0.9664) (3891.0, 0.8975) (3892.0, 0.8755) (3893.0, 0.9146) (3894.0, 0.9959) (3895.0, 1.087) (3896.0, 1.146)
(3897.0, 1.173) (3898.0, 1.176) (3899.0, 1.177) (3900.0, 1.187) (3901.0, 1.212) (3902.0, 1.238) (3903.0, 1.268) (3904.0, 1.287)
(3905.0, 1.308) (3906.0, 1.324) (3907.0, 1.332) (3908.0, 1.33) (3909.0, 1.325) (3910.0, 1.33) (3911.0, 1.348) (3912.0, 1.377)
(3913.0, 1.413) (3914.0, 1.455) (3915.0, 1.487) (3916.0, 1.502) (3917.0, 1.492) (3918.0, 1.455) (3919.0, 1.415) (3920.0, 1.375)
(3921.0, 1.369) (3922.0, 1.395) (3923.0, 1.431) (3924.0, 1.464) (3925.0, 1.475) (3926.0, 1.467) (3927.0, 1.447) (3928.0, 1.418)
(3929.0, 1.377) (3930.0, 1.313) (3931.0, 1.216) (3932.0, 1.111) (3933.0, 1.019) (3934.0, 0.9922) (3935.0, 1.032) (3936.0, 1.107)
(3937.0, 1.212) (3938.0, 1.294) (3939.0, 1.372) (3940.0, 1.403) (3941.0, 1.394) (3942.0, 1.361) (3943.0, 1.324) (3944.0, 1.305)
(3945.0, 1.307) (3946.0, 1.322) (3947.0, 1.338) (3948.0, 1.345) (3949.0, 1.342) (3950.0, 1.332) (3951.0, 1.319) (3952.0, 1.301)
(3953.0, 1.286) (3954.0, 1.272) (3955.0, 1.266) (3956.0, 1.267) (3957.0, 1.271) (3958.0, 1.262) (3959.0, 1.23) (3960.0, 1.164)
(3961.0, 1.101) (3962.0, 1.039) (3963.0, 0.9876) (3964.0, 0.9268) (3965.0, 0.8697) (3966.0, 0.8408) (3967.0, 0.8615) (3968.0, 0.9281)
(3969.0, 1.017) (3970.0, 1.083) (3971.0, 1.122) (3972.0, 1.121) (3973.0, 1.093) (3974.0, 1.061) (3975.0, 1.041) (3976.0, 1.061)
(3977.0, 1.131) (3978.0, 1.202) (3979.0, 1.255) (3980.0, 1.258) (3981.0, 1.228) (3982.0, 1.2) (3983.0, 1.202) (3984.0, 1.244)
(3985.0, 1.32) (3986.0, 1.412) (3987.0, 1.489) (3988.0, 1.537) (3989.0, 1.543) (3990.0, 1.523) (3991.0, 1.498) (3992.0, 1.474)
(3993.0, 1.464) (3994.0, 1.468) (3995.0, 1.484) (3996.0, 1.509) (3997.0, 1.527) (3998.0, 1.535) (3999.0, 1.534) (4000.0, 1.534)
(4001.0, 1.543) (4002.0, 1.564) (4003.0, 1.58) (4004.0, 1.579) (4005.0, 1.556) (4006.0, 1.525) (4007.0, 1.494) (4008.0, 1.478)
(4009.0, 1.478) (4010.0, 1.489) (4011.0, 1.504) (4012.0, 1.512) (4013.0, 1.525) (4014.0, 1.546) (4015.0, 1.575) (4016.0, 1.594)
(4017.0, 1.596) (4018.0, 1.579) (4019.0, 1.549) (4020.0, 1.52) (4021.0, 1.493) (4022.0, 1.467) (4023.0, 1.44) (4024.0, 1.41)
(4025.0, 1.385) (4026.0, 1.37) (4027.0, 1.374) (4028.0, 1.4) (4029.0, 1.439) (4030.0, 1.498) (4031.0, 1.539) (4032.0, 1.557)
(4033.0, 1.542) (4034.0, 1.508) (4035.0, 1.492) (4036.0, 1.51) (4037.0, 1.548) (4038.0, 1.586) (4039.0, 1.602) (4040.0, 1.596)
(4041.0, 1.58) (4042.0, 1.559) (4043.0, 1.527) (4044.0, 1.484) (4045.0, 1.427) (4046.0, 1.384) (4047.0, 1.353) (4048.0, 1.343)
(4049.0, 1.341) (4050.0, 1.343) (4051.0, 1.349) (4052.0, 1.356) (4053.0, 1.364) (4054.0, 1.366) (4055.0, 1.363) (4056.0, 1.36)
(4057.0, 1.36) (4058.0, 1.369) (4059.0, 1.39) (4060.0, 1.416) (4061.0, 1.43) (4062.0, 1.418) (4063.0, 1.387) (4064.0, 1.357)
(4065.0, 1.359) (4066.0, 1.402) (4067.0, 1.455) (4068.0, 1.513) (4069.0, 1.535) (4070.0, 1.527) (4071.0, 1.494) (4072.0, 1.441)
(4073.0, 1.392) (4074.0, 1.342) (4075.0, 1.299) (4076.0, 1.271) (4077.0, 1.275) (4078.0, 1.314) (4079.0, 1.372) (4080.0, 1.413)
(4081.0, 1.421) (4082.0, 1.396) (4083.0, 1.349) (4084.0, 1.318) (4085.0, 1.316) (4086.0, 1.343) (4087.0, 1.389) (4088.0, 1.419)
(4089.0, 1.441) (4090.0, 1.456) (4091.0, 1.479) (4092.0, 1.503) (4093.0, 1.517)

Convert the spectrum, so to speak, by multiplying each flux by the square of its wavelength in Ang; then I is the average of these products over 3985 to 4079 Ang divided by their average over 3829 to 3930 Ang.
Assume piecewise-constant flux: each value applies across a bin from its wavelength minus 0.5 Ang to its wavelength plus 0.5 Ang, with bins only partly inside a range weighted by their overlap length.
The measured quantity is 1.2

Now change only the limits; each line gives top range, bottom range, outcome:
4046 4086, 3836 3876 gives 1.16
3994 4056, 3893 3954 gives 1.20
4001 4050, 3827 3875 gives 1.29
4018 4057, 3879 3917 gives 1.30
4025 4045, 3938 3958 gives 1.19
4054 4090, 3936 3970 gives 1.23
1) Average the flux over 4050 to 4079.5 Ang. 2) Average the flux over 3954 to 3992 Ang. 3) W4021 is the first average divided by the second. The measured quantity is 1.17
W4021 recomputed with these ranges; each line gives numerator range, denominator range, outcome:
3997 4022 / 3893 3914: 1.23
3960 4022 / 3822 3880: 1.06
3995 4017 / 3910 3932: 1.09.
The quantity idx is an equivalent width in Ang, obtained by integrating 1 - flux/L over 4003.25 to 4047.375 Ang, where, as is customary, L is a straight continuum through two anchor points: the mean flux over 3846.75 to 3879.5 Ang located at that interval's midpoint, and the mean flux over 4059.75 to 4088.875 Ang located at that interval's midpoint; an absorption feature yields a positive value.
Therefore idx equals -3.6 Ang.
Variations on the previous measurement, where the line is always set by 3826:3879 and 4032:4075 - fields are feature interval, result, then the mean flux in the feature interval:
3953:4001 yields 4.5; 1.25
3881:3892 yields 2.0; 1.07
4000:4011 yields -1.0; 1.53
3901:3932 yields -1.1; 1.37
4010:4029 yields -1.1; 1.49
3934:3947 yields 0.7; 1.28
